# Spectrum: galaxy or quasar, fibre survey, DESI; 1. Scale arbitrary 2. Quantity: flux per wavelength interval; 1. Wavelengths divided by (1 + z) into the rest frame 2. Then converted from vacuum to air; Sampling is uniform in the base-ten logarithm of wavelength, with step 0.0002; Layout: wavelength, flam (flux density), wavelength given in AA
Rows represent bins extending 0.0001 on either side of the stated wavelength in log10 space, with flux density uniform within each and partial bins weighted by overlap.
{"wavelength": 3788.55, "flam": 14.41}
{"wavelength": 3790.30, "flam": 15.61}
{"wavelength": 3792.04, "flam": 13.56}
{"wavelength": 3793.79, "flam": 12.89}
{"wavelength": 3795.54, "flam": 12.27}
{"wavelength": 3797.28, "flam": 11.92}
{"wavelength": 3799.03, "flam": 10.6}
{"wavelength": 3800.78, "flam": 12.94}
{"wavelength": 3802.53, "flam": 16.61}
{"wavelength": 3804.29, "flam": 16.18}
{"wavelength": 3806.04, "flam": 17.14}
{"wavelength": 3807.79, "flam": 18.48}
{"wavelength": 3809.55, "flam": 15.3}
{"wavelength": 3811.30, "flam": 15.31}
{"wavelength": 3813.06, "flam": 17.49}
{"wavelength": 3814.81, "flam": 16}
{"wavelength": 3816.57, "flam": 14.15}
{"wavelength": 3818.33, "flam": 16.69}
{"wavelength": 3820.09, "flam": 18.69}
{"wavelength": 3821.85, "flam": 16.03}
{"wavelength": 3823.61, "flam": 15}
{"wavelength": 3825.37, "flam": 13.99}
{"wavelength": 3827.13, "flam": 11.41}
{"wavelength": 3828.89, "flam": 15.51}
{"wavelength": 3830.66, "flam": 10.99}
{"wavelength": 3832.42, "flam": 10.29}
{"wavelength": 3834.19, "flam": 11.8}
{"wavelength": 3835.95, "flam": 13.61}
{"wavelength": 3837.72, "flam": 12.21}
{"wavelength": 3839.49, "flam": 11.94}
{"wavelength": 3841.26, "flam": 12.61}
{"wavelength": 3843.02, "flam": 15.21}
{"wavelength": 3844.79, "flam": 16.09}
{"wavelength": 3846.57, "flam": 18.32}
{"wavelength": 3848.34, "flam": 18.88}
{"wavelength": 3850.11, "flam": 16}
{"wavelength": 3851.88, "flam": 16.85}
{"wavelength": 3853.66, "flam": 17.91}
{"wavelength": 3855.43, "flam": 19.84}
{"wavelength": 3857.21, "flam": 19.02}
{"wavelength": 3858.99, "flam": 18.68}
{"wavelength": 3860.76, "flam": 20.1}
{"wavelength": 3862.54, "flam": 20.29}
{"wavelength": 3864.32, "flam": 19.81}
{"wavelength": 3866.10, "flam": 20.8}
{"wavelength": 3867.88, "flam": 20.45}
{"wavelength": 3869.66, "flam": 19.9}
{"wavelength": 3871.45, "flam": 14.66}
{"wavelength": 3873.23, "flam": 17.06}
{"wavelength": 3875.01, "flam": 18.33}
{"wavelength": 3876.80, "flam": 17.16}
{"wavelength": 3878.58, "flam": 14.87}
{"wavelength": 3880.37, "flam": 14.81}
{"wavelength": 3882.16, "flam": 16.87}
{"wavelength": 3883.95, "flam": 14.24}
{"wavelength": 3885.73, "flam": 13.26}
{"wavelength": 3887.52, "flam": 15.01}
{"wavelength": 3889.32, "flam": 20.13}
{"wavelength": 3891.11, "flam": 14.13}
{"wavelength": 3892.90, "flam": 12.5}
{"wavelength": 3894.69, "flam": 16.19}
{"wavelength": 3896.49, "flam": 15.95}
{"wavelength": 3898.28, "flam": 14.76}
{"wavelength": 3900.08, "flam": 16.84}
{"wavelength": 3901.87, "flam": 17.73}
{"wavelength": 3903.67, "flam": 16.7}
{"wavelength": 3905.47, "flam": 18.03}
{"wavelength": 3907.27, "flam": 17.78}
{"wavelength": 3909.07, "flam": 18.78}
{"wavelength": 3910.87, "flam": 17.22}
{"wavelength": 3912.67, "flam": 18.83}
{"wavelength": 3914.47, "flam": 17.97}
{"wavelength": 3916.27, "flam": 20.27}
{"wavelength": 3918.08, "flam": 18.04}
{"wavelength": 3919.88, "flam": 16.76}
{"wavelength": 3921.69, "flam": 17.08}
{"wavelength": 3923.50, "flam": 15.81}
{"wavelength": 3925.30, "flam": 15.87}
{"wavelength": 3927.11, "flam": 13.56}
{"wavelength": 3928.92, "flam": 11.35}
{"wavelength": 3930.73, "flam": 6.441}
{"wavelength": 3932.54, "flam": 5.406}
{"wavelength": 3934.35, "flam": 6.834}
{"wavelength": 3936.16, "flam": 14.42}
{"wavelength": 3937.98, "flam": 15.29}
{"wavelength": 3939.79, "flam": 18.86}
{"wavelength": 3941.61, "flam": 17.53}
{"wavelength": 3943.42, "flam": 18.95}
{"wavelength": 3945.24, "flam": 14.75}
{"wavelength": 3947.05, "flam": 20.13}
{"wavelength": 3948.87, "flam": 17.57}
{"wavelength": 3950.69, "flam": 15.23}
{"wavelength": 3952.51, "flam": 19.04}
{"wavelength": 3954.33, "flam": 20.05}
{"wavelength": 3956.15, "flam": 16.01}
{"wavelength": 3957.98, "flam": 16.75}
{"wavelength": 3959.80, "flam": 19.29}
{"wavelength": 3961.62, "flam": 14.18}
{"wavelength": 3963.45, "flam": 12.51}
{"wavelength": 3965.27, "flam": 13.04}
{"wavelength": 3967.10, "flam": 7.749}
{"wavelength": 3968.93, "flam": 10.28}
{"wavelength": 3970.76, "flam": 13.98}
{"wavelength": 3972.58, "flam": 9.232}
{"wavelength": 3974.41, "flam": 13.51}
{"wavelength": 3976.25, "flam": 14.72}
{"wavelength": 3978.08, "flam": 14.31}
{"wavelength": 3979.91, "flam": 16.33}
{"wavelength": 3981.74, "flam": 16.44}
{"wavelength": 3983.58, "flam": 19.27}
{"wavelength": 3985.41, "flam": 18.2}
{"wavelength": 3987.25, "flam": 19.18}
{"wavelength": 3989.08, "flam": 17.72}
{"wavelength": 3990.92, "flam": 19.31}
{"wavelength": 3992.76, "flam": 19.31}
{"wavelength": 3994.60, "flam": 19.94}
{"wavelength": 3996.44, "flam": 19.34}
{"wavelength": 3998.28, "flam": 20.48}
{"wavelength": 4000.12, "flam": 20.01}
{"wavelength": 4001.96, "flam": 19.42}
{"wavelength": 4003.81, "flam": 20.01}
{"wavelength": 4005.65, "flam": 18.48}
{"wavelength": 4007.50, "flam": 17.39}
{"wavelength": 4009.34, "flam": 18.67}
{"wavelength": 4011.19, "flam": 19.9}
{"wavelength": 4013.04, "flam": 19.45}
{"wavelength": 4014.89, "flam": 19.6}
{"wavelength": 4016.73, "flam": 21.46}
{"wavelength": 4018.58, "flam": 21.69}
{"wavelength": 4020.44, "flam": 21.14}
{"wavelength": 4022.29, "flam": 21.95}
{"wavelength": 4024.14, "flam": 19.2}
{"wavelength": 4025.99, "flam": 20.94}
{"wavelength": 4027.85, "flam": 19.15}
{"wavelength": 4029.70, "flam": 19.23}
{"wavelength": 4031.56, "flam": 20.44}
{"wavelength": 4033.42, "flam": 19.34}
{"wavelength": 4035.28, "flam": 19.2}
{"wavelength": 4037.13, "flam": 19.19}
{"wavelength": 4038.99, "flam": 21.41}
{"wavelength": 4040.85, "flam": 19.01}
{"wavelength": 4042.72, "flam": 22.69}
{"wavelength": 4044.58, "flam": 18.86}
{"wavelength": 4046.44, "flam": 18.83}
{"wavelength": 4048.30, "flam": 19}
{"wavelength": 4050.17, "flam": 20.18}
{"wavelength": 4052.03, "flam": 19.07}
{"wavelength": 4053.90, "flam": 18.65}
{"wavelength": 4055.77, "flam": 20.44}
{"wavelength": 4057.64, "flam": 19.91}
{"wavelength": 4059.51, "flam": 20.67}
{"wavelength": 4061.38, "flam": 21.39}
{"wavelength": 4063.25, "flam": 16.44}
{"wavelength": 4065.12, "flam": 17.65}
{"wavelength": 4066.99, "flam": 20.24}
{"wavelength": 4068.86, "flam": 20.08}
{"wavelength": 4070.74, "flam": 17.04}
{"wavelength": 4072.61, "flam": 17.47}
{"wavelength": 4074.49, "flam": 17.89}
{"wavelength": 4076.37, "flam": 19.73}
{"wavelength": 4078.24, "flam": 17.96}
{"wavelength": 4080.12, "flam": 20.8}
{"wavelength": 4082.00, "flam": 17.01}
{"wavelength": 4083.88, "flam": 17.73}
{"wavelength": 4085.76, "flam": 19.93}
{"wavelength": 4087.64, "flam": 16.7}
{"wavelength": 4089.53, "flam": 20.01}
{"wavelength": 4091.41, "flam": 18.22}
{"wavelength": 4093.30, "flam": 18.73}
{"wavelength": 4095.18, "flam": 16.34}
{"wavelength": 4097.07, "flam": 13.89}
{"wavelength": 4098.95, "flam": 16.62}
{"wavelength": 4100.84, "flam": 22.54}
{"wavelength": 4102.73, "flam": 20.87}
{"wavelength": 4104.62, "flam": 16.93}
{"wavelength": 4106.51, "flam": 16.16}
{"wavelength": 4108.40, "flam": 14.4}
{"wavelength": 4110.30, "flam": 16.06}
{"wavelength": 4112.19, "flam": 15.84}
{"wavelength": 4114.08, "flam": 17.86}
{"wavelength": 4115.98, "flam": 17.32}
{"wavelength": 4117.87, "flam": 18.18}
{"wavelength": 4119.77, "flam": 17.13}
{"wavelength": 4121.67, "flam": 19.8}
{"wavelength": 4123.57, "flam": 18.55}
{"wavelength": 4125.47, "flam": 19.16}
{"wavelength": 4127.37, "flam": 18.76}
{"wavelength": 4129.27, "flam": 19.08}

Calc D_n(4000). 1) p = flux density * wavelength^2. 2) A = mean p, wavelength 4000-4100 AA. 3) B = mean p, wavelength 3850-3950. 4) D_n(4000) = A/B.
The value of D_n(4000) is 1.25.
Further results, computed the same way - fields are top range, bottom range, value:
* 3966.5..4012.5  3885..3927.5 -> 1.06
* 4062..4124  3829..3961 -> 1.22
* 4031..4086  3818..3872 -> 1.32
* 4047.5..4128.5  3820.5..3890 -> 1.28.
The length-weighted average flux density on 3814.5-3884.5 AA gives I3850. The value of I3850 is 16.2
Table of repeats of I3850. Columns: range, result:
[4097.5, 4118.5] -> 17.4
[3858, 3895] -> 17.1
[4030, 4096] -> 19.1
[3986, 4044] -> 19.8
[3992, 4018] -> 19.6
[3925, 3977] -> 14.2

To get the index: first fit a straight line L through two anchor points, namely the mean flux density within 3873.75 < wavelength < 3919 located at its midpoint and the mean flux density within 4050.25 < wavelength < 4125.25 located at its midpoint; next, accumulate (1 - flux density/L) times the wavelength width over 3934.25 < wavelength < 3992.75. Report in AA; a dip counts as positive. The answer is 4.8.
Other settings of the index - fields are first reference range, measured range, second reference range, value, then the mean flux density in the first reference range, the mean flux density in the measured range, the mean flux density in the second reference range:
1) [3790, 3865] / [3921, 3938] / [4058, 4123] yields 4.6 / 15.4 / 12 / 18.1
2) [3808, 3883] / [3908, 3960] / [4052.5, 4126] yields 3.1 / 16.2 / 16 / 18.3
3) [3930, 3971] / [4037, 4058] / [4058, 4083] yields -2.1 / 14.6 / 19.8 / 18.8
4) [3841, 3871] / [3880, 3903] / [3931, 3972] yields 1.9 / 18.3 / 15.6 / 14.7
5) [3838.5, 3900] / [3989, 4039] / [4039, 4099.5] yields -4.2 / 16.8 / 19.8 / 18.8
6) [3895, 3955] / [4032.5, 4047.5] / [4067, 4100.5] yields -1.9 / 16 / 19.8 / 18.2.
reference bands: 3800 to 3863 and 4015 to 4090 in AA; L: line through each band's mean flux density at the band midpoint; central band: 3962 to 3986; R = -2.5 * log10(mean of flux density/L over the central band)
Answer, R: 0.30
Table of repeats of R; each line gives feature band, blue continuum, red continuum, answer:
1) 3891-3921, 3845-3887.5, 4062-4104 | 0.05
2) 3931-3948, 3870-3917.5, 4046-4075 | 0.20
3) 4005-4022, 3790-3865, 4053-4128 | -0.14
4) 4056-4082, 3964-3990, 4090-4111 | -0.14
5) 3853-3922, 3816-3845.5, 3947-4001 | -0.17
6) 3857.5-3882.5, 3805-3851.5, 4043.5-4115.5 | -0.17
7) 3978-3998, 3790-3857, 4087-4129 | -0.11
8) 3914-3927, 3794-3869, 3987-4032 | 0.04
